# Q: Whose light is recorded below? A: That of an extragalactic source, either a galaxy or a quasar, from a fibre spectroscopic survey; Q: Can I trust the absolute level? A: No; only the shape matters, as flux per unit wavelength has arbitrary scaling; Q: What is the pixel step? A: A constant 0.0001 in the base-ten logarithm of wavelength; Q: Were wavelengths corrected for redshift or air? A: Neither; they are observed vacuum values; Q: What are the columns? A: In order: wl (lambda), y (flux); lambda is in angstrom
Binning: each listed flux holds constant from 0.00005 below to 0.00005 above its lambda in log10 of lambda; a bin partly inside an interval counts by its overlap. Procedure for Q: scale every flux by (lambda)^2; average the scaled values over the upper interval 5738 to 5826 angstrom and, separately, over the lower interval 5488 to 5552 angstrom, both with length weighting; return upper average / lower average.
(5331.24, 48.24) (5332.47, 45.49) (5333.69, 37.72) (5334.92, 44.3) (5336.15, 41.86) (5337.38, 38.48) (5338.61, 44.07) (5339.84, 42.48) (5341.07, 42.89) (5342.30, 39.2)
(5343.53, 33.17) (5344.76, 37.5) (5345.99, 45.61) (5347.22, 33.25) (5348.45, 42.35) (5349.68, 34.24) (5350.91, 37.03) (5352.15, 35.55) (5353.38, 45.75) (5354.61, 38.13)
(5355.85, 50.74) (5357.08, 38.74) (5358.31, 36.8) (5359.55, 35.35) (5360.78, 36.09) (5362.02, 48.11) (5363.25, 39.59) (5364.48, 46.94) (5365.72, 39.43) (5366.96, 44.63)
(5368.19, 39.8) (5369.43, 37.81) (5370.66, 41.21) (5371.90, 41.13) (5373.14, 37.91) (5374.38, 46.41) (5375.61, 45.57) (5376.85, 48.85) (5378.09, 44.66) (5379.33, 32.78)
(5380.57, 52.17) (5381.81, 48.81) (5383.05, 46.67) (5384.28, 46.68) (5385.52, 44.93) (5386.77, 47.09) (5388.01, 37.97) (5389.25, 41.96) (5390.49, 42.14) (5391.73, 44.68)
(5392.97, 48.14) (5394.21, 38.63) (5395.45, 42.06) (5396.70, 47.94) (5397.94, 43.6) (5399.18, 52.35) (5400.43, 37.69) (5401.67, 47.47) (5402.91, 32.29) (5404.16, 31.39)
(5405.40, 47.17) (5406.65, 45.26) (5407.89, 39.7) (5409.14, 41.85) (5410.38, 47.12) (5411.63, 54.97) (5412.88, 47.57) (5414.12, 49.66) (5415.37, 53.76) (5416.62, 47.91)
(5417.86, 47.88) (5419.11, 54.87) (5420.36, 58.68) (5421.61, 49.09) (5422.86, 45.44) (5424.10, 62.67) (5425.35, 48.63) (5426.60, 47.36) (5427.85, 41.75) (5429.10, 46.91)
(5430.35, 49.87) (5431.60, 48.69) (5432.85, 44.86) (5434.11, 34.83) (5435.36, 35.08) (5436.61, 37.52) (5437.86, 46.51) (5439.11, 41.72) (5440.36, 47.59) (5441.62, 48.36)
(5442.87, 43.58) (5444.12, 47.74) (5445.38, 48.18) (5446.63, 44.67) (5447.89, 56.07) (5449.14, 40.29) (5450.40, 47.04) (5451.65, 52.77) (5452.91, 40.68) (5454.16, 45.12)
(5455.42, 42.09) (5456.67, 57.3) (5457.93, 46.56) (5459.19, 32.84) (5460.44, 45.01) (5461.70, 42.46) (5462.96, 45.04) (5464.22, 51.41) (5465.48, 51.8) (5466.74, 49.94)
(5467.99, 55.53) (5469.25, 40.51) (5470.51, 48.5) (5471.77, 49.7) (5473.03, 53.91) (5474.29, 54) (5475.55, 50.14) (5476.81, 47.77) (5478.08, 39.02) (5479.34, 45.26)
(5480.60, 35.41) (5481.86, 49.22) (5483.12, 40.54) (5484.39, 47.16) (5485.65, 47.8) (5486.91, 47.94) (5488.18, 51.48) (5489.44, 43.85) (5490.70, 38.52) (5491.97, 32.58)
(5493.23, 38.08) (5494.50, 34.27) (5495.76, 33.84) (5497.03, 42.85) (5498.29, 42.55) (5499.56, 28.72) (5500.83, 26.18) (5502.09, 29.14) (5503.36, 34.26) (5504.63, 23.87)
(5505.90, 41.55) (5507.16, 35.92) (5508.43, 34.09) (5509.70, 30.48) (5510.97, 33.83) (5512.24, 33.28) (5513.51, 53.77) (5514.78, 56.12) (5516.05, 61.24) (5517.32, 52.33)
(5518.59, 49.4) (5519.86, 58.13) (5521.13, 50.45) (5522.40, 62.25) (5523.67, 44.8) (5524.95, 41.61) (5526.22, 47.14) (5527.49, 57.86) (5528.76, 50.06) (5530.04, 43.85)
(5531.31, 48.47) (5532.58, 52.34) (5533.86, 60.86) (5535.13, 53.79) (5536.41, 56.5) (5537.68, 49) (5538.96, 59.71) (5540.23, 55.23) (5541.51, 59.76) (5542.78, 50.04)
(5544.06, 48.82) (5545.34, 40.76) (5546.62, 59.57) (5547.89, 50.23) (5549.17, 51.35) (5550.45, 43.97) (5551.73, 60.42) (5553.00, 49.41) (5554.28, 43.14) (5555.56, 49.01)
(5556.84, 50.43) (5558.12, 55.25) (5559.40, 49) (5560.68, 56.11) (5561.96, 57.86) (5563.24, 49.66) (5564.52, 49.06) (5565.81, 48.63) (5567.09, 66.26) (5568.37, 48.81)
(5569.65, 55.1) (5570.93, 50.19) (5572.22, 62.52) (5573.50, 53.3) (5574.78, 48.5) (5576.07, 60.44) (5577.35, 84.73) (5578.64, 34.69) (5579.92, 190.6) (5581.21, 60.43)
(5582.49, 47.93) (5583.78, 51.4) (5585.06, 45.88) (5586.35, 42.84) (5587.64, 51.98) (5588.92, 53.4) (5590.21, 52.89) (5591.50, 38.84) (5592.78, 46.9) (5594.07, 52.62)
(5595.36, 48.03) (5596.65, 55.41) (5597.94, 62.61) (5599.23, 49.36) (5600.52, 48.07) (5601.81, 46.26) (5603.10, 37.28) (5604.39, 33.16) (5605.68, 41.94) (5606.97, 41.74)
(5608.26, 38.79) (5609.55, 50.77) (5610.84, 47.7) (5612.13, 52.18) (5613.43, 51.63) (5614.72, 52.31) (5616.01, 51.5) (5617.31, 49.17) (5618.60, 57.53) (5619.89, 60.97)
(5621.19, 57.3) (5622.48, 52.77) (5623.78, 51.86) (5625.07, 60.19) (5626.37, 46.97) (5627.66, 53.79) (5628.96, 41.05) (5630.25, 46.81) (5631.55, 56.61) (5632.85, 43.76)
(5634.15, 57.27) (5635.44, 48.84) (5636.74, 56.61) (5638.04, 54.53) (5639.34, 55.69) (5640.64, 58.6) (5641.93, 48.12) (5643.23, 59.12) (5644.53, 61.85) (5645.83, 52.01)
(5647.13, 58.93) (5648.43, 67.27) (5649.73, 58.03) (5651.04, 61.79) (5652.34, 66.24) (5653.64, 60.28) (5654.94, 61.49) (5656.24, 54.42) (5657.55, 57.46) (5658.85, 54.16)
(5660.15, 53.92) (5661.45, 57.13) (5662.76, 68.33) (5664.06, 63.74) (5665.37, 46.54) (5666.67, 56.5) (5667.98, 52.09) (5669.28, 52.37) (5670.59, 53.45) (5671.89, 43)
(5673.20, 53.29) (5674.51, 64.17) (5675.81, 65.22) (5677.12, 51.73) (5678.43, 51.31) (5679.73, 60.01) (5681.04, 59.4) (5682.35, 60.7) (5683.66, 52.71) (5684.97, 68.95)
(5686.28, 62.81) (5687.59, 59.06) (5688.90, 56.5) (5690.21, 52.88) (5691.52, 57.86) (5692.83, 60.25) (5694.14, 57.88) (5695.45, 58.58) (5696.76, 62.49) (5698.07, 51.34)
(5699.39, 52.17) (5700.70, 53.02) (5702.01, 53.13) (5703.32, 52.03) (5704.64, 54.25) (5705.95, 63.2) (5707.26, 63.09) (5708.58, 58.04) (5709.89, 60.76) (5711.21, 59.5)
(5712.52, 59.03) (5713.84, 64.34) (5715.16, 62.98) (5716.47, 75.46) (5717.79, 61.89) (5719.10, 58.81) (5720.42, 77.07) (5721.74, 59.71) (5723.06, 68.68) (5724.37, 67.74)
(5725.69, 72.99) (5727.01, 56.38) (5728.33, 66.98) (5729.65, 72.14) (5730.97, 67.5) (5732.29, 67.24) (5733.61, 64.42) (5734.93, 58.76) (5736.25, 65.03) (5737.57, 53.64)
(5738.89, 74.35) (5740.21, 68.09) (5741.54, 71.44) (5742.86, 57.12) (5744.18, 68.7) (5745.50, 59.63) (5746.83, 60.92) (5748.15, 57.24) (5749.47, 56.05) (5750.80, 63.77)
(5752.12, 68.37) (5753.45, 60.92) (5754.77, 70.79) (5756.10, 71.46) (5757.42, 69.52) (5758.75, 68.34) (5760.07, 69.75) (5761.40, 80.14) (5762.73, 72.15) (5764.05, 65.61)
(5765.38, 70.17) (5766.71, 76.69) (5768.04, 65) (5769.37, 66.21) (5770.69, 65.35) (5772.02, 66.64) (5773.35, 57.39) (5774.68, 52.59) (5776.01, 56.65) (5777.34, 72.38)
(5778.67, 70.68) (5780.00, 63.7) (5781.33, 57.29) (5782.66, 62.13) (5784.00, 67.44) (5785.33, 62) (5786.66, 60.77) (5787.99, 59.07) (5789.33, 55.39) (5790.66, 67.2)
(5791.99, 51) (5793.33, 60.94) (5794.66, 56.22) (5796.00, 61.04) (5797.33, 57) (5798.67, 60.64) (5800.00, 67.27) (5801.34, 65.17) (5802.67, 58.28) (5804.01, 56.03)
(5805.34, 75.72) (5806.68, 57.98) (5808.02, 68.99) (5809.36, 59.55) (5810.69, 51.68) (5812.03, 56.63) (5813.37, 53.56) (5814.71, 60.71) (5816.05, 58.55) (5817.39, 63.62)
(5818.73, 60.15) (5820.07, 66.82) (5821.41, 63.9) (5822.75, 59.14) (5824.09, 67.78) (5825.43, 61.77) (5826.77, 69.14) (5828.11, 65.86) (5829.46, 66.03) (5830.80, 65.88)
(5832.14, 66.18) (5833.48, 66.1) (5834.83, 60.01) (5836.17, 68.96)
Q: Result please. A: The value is 1.5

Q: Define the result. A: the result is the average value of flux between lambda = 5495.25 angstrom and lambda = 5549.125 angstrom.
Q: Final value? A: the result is 46.4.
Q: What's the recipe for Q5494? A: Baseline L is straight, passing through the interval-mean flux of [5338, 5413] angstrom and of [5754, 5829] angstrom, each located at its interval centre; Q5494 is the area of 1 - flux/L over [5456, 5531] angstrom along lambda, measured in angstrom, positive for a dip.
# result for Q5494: 6.2 angstrom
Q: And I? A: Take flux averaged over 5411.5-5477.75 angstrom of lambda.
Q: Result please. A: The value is 47.5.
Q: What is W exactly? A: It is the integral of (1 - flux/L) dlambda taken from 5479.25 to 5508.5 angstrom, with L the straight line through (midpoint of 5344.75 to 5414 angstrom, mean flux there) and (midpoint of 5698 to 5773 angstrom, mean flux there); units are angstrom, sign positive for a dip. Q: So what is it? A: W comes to 6.5 angstrom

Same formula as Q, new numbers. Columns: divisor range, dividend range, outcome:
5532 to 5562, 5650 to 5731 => 1.19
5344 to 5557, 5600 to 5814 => 1.44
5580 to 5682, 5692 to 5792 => 1.23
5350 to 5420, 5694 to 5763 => 1.65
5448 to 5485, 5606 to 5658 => 1.23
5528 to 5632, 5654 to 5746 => 1.18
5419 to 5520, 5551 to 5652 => 1.27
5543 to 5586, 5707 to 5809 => 1.21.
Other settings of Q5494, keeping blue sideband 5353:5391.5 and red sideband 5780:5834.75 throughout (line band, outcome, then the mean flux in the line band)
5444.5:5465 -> 0.1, 46.1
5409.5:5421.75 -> -1.8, 51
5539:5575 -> -1.1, 52.4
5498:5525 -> 3.8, 42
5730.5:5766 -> -4.1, 66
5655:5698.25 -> -0.8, 57.1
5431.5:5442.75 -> 0.7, 42.5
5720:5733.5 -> -2.1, 67.3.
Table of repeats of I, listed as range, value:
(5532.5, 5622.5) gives 53.5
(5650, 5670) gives 57.7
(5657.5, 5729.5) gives 59.2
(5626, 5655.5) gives 55.5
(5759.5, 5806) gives 63.7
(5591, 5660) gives 52.5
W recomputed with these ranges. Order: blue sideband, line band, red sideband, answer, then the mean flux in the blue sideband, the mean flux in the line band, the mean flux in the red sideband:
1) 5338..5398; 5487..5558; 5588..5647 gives 2.14 angstrom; 42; 46.1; 50.9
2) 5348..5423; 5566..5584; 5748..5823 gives -4.16 angstrom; 43.8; 65.3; 63.2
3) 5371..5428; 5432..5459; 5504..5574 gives 1.26 angstrom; 45.7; 45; 50.1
